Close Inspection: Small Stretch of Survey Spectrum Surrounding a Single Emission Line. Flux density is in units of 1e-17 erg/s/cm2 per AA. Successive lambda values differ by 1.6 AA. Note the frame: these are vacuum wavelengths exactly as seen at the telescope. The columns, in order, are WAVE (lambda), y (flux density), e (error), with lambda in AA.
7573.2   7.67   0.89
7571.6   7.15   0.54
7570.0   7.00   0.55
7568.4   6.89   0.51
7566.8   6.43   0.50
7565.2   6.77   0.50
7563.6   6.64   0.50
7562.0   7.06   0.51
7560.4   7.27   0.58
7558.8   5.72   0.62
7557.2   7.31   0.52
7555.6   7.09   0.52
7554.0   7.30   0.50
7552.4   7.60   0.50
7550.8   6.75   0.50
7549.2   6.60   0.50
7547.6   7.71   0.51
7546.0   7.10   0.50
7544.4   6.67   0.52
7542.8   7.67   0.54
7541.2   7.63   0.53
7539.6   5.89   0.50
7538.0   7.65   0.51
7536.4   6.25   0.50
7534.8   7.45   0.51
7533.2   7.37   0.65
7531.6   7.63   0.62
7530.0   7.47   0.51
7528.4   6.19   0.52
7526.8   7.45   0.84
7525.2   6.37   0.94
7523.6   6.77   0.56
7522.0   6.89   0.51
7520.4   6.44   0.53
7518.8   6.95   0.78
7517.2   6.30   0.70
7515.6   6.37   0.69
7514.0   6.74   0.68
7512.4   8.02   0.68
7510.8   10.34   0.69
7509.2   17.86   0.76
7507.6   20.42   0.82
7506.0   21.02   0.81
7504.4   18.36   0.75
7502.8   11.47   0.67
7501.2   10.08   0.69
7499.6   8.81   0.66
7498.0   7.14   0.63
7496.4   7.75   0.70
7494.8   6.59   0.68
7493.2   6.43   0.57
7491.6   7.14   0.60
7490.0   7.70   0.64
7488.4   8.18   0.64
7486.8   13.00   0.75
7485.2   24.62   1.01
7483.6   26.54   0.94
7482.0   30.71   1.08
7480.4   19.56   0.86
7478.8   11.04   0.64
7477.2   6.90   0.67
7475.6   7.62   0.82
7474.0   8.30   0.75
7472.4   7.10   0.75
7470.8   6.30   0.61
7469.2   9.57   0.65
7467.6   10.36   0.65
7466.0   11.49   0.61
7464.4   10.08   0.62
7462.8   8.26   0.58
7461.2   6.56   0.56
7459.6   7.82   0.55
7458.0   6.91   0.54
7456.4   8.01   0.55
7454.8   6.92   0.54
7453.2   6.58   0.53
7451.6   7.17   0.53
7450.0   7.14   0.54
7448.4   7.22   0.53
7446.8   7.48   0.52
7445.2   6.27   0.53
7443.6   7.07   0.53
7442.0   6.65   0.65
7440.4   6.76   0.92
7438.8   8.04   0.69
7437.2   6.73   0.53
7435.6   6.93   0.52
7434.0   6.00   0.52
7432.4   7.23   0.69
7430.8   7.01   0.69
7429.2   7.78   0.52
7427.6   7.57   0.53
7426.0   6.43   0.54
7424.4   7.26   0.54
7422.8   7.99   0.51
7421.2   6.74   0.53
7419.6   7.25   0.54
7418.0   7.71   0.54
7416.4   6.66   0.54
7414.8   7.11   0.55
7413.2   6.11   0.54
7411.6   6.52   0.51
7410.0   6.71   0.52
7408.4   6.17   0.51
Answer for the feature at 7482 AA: Halpha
